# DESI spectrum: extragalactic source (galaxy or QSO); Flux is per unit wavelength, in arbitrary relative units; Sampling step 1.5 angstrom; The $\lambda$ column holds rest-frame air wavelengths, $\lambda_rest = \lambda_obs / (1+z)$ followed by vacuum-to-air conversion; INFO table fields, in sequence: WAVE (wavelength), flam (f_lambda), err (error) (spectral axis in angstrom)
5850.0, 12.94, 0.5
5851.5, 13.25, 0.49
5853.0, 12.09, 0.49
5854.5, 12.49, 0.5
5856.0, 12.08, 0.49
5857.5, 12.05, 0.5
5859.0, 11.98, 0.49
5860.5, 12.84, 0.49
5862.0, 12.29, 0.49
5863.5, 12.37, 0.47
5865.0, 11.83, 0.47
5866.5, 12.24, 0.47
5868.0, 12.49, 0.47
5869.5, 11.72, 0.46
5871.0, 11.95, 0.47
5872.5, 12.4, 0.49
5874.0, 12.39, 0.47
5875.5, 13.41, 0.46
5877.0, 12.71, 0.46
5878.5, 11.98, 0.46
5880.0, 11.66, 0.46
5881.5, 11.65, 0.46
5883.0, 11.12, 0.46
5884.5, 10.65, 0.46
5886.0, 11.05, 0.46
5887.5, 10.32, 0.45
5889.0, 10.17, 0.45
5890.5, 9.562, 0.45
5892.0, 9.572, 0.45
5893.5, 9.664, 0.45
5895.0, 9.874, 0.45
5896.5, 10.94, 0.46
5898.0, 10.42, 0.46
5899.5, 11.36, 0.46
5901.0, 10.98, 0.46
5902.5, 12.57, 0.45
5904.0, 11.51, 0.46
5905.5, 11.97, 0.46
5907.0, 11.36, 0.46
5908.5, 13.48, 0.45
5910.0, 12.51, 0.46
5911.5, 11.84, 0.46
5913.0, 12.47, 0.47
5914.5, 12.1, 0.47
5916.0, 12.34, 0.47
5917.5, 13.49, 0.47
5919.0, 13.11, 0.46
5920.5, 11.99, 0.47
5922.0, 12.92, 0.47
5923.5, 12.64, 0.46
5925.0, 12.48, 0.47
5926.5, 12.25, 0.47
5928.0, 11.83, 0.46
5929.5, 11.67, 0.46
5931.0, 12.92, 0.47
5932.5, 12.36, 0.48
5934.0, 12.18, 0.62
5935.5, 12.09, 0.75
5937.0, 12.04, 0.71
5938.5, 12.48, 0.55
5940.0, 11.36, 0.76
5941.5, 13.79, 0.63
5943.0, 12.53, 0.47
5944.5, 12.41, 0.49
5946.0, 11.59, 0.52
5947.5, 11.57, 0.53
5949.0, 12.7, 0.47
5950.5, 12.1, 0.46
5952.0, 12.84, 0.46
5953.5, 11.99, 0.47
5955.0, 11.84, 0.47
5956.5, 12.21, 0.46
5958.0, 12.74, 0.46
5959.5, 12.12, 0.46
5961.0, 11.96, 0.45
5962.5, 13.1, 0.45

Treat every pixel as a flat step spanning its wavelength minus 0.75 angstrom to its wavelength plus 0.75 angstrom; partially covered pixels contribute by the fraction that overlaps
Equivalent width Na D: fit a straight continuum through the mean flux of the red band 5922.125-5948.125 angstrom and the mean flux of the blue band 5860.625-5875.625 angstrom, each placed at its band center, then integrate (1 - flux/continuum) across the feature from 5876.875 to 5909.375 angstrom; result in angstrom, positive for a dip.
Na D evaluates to 3.1 angstrom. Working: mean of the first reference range 12.3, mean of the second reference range 12.3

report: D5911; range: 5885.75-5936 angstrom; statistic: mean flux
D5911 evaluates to 11.7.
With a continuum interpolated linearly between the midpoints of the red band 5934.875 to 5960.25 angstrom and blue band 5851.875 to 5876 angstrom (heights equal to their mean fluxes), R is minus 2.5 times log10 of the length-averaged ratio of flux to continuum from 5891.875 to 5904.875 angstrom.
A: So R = 0.14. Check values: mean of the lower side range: 12.3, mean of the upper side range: 12.3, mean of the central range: 10.8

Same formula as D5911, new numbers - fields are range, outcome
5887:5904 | 10.5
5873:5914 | 11.4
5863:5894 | 11.5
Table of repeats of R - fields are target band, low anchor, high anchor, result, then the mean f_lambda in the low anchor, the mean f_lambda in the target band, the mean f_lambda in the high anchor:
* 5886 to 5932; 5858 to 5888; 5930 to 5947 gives 0.045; 12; 11.7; 12.3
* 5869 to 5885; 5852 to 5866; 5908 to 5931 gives 0.029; 12.2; 12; 12.5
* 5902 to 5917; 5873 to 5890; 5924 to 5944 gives -0.025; 11.5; 12.2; 12.3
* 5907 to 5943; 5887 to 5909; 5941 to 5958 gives -0.072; 10.9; 12.4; 12.3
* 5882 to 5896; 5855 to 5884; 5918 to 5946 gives 0.190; 12.2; 10.3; 12.4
